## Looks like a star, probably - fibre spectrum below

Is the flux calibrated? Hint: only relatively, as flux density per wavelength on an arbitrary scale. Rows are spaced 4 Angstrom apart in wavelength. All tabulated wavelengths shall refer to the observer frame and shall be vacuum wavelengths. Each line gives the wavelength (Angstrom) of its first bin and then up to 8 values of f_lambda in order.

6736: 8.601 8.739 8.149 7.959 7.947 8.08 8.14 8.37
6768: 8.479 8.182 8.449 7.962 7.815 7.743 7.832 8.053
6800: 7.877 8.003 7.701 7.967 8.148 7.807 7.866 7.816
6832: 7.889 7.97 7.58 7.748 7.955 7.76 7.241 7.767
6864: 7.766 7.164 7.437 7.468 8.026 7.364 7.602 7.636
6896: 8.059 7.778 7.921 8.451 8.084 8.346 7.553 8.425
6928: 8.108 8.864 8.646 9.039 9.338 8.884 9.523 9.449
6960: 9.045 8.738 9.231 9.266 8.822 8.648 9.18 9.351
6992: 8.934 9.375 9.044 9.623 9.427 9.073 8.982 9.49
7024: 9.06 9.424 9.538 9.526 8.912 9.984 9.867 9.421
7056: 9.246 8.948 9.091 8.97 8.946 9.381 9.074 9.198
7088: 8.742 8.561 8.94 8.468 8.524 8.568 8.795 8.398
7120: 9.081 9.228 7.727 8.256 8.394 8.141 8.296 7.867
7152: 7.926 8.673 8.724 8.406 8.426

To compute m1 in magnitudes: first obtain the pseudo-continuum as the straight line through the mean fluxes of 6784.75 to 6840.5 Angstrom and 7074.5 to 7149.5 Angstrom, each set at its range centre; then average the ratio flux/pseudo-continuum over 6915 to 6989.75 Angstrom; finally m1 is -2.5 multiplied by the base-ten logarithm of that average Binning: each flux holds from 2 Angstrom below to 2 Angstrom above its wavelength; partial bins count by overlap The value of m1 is -0.08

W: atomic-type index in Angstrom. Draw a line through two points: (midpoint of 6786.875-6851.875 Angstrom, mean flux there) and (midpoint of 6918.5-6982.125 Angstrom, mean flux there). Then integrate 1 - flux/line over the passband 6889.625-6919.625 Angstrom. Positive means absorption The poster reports 1.8 Angstrom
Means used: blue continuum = 7.87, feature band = 8.01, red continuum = 8.86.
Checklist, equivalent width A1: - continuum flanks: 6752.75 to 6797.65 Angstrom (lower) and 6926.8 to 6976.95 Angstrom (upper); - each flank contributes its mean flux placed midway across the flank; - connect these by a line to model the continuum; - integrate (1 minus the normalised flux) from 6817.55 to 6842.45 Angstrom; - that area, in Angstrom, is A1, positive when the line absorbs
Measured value 1.6 Angstrom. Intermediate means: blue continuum 8.1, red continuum 9.01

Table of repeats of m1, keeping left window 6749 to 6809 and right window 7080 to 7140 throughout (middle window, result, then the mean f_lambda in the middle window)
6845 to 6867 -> 0.069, 7.68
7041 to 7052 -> -0.145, 9.74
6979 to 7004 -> -0.090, 9.15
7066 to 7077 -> -0.063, 9.07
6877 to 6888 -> 0.078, 7.66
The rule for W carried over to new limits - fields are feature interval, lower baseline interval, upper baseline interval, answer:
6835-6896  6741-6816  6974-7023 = 6.1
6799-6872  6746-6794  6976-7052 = 5.5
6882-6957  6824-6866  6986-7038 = 0.8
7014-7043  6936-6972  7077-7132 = -1.2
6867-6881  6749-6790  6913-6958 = 1.6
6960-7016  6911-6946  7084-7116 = -3.7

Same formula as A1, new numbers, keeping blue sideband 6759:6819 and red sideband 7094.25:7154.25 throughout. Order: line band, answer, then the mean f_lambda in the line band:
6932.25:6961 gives -3.1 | 9.12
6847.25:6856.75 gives 0.5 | 7.67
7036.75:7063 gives -3.3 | 9.39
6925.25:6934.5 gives -0.3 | 8.49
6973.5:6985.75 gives -0.9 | 8.89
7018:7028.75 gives -1.3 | 9.31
